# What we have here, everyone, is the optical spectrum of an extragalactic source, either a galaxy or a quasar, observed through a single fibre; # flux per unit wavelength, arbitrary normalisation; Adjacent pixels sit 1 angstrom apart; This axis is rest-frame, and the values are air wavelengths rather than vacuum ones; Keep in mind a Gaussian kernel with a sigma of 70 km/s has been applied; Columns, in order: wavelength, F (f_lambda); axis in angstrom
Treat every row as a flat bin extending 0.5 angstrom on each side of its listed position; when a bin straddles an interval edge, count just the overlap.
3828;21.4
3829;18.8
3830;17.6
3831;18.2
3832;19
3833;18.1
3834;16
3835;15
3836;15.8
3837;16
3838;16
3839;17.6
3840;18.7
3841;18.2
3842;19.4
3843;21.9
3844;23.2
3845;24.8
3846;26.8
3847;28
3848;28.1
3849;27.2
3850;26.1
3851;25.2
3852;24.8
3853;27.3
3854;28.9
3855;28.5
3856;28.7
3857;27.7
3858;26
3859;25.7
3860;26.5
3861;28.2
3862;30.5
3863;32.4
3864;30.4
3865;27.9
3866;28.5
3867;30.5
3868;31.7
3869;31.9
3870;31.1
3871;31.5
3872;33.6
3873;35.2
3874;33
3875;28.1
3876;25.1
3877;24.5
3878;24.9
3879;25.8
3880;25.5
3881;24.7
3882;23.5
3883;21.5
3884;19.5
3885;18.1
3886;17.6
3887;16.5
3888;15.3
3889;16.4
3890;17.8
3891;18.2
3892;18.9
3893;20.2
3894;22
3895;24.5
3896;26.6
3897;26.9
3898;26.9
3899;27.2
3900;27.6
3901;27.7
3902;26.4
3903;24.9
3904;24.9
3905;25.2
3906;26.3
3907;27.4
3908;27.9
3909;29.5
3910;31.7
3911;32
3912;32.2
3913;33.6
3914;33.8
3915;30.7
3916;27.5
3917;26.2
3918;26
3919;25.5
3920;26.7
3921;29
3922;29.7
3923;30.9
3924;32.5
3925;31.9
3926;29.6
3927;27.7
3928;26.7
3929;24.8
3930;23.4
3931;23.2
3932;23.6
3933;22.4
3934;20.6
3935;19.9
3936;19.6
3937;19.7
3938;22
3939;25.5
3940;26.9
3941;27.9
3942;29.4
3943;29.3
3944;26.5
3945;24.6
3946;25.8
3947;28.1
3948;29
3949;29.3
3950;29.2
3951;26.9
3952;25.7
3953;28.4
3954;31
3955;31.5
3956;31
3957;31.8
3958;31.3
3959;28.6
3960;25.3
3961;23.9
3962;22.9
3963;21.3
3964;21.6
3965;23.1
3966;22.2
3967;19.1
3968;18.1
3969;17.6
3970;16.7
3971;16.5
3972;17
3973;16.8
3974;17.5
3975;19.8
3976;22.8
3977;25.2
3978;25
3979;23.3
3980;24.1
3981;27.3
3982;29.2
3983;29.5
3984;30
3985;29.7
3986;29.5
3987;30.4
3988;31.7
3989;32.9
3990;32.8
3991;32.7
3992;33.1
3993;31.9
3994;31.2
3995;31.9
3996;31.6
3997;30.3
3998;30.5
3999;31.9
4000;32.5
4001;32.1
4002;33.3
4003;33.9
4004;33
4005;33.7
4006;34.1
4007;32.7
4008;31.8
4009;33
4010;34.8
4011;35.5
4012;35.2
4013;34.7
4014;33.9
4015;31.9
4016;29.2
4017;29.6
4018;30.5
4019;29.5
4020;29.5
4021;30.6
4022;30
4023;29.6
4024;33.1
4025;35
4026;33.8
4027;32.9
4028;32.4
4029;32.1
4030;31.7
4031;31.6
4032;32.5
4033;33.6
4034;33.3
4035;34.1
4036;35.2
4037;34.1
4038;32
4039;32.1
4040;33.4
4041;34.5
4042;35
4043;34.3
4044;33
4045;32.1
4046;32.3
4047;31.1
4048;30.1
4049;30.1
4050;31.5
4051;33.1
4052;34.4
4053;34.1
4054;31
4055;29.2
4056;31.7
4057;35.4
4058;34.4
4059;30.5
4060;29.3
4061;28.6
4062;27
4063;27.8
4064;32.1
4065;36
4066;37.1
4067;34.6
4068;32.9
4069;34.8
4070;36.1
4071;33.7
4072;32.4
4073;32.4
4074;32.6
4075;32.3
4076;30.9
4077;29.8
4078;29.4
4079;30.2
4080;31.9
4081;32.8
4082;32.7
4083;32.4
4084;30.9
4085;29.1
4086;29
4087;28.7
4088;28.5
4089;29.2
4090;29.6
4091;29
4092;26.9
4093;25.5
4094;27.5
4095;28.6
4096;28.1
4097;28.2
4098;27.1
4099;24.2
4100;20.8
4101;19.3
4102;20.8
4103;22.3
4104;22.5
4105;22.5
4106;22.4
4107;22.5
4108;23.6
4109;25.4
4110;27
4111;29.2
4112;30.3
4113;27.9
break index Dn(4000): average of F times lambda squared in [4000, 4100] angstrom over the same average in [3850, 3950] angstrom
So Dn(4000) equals 1.29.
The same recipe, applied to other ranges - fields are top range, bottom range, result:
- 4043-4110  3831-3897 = 1.36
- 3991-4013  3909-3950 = 1.25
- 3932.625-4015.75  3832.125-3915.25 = 1.15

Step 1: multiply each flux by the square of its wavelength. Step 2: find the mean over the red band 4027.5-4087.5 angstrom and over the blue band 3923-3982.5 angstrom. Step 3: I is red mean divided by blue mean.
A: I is 1.37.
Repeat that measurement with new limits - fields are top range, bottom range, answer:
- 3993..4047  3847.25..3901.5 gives 1.35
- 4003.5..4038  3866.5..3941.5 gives 1.33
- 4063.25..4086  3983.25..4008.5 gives 1.06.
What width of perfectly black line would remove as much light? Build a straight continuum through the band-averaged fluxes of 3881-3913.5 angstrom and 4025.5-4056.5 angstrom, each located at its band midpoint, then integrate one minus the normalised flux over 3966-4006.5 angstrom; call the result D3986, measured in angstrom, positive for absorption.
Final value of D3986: 2.9 angstrom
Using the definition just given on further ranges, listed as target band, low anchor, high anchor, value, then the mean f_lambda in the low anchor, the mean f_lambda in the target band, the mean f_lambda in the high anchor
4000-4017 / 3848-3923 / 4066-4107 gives -3.15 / 26.6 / 33.2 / 28.8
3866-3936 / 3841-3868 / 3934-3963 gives 1.77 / 27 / 26.1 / 26.6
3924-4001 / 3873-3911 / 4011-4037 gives 6.10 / 24.3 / 26.3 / 32.3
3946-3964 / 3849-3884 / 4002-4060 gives 1.61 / 28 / 27.7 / 32.6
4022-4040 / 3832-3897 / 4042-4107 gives -2.52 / 24.3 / 32.8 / 30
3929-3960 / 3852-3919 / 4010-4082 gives 2.54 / 26.5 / 26.4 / 32.3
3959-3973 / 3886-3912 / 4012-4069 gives 3.75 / 24.4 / 20.6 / 32.3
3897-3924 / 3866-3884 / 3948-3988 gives -1.50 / 28.1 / 28.4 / 25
